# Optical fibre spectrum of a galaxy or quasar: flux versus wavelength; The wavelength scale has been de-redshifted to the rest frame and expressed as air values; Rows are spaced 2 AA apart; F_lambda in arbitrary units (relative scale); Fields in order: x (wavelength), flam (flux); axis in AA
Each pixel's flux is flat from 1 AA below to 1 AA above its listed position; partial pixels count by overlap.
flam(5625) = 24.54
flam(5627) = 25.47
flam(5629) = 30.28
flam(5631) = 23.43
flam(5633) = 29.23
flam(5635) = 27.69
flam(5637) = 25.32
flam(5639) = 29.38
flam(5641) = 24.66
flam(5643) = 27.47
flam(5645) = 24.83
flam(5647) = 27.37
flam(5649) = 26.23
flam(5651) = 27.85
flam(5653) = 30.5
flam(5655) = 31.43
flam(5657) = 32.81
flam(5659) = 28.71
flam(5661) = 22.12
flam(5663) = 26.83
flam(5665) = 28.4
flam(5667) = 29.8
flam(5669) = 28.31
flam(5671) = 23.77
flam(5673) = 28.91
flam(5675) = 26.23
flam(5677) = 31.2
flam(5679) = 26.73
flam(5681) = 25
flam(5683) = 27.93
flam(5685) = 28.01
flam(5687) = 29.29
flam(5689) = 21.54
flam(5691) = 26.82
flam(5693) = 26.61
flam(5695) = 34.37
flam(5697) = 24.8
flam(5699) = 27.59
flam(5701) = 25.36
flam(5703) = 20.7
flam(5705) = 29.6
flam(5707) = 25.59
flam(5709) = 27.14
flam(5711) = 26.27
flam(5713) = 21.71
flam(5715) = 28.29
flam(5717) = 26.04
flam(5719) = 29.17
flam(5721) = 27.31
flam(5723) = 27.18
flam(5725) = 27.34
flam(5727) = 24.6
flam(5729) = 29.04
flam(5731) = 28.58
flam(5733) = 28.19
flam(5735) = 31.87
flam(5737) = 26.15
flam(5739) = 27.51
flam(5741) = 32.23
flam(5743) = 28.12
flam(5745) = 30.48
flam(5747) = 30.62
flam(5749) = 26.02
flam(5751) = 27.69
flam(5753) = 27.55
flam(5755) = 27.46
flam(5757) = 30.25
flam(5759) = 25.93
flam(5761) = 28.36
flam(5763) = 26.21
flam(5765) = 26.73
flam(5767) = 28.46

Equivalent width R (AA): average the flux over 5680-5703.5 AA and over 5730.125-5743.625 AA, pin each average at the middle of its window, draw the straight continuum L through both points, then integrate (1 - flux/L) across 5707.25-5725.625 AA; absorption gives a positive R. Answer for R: 0.8 AA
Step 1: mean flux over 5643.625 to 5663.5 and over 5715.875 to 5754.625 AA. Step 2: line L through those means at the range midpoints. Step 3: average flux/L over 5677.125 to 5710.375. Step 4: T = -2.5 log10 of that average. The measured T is 0.05 mag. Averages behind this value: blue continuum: 27.9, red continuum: 28.2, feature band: 26.8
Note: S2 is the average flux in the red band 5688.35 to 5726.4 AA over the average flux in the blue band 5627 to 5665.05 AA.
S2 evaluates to 1.0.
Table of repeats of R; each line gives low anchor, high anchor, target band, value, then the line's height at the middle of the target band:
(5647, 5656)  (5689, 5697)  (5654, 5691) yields 0.9 AA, 28.3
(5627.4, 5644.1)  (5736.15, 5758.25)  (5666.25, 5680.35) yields -0.1 AA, 27.6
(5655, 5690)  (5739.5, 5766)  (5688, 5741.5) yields 1.7 AA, 27.9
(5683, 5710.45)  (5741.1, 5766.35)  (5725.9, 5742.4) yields -0.5 AA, 27.6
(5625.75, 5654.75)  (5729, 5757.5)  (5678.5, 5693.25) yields 0.7 AA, 27.9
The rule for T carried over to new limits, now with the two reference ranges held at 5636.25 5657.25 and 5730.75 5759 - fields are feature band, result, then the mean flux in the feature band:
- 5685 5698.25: 0.04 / 27.3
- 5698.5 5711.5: 0.09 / 26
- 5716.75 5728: 0.06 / 27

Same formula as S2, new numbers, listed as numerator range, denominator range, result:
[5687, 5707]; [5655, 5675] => 0.95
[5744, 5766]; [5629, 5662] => 1.01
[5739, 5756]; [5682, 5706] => 1.07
